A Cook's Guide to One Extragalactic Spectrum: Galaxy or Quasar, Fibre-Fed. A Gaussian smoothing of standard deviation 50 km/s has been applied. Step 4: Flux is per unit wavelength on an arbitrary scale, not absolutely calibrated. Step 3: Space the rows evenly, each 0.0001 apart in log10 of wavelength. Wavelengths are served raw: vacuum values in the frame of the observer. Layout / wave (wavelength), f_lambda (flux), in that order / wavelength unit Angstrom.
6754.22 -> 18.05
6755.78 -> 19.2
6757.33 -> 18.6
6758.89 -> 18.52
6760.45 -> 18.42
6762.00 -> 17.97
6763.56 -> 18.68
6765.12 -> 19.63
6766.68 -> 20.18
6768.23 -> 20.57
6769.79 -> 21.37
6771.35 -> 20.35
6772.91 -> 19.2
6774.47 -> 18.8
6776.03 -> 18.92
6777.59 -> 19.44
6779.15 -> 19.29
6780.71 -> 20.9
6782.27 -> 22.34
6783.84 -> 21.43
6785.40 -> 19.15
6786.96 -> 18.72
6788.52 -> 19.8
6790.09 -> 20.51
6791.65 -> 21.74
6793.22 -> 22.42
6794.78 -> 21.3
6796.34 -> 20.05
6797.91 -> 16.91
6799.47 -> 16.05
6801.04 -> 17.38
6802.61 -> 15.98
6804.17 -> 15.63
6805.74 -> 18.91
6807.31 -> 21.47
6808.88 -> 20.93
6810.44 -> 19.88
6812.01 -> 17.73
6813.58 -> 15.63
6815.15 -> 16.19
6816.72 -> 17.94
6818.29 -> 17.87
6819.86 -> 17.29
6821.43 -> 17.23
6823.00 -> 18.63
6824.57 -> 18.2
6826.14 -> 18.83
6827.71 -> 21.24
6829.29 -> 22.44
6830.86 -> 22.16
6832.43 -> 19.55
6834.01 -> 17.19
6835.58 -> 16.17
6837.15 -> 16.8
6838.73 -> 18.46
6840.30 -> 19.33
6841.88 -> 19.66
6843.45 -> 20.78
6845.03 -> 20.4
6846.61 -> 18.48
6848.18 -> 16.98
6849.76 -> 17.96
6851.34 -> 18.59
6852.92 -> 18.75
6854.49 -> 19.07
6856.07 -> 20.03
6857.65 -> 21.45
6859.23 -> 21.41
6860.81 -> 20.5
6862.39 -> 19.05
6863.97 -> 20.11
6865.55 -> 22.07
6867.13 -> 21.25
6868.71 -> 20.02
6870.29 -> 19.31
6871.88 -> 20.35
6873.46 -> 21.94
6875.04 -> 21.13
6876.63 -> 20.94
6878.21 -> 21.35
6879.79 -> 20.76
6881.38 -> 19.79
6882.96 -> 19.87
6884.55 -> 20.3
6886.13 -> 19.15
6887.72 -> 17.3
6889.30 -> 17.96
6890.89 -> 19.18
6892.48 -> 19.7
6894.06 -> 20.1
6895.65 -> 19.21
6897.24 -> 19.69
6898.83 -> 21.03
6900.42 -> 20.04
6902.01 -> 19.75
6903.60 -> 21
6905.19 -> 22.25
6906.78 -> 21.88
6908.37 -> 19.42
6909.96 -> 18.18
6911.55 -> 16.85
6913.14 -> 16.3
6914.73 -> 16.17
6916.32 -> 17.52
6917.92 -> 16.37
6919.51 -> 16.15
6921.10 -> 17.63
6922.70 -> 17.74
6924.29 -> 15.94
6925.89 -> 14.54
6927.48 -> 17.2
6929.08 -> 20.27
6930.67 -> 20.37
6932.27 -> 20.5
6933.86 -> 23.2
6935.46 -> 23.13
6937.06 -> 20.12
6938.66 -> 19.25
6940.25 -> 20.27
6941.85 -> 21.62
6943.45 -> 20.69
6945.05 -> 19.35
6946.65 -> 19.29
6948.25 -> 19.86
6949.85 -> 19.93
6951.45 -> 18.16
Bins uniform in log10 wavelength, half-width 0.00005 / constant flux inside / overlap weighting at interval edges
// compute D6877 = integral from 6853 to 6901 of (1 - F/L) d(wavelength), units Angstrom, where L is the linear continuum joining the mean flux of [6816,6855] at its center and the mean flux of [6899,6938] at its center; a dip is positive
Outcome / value -3.2 Angstrom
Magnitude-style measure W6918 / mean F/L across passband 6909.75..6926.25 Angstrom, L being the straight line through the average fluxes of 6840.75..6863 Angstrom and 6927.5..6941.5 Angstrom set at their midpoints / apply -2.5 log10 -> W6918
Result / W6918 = 0.22 mag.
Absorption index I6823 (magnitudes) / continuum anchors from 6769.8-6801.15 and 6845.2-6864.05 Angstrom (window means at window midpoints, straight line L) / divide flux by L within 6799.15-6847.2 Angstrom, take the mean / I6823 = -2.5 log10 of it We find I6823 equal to 0.06 mag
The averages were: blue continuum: 19.8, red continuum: 19.4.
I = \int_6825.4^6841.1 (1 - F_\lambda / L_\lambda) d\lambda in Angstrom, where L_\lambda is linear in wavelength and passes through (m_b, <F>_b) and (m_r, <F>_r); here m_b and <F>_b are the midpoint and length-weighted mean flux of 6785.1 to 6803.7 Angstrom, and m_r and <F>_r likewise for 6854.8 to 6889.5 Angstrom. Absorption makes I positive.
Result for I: 0.4 Angstrom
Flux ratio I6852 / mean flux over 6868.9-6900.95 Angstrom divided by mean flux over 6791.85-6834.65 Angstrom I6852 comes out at 1.1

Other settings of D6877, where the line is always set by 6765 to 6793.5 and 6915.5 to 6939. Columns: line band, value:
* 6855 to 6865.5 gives -0.6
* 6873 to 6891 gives -0.8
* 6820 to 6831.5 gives 0.0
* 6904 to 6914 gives -0.2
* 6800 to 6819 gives 1.9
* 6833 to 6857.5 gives 1.1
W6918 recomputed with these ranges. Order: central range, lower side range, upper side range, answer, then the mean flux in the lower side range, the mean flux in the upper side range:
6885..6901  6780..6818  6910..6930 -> -0.11 mag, 19.1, 17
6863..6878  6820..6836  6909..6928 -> -0.16 mag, 19.2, 16.7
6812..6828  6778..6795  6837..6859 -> 0.12 mag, 20.6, 19.2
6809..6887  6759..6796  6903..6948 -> 0.01 mag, 20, 19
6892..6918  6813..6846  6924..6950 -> 0.01 mag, 18.7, 19.8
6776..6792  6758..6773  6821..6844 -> -0.05 mag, 19.5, 19.1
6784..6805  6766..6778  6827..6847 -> 0.04 mag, 19.9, 19.4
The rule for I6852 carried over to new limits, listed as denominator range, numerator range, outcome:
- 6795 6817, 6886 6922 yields 1.05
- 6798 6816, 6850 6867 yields 1.13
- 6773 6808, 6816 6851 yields 0.97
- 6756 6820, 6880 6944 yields 1.00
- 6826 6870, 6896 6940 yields 0.97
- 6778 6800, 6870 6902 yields 0.99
